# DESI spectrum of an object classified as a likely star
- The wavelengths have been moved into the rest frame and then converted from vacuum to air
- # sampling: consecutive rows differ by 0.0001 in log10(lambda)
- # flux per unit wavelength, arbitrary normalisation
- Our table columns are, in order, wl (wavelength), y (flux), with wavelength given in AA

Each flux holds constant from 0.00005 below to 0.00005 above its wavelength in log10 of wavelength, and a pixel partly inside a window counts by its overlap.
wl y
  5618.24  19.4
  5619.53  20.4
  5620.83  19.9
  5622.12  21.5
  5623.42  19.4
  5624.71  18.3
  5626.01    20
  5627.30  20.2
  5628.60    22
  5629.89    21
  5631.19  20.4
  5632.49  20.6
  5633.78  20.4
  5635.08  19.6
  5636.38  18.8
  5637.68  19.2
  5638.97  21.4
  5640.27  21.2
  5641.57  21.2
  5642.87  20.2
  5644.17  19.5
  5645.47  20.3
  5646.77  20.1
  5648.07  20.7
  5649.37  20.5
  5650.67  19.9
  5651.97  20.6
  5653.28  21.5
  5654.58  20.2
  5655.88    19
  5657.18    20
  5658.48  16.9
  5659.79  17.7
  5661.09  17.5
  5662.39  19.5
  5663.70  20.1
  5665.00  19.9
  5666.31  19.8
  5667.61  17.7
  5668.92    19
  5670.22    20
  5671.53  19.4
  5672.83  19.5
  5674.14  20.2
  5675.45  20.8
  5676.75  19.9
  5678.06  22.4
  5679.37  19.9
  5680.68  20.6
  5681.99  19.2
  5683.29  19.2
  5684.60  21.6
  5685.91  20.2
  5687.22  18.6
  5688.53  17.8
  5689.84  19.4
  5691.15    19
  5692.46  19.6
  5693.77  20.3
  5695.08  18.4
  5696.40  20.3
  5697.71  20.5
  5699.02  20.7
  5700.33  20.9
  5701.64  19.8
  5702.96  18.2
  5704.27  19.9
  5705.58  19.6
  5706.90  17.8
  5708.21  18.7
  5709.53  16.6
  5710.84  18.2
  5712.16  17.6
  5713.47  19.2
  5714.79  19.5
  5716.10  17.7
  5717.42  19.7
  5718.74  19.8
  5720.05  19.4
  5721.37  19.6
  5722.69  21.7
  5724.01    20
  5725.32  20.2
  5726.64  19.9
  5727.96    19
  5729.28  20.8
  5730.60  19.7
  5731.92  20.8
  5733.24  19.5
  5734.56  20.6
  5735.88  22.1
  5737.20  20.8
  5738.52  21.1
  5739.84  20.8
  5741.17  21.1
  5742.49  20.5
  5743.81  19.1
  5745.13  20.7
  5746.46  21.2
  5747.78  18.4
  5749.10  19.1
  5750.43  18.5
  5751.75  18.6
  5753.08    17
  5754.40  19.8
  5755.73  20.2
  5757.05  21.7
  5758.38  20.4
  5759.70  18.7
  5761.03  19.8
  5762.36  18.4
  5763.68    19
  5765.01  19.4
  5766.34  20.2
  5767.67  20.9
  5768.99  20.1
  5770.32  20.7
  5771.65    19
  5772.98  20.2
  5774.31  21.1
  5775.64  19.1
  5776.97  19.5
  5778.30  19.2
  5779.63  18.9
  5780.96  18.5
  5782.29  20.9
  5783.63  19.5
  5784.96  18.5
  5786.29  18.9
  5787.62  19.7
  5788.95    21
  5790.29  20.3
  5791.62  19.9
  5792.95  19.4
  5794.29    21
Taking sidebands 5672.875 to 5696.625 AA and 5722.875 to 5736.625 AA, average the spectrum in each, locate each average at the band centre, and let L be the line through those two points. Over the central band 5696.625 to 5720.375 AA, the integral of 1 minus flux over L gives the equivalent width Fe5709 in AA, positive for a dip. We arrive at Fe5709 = 1.1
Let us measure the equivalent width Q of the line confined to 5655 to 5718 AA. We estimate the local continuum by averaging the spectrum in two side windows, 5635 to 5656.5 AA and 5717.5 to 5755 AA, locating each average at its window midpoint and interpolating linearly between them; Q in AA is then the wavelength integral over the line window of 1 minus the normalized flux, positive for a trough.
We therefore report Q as 2.49 AA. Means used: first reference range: 20.2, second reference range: 20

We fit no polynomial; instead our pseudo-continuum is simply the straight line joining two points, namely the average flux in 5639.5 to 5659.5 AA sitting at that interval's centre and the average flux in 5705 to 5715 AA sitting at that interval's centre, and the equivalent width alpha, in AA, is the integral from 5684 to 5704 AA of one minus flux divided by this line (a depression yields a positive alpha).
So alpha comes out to -1.0 AA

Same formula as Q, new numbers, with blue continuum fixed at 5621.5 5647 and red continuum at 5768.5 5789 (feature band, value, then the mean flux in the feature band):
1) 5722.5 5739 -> -0.5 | 20.4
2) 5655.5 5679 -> 0.8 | 19.4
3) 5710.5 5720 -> 0.5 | 18.9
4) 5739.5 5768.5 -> 0.1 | 19.7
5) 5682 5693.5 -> 0.3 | 19.5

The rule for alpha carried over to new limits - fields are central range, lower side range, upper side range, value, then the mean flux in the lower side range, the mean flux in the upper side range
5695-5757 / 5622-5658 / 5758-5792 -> 0.6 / 20.2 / 19.7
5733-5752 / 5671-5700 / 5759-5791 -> -0.4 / 19.9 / 19.6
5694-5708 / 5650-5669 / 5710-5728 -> -0.2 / 19.3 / 19.4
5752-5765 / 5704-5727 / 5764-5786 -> 0.1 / 19.2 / 19.7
